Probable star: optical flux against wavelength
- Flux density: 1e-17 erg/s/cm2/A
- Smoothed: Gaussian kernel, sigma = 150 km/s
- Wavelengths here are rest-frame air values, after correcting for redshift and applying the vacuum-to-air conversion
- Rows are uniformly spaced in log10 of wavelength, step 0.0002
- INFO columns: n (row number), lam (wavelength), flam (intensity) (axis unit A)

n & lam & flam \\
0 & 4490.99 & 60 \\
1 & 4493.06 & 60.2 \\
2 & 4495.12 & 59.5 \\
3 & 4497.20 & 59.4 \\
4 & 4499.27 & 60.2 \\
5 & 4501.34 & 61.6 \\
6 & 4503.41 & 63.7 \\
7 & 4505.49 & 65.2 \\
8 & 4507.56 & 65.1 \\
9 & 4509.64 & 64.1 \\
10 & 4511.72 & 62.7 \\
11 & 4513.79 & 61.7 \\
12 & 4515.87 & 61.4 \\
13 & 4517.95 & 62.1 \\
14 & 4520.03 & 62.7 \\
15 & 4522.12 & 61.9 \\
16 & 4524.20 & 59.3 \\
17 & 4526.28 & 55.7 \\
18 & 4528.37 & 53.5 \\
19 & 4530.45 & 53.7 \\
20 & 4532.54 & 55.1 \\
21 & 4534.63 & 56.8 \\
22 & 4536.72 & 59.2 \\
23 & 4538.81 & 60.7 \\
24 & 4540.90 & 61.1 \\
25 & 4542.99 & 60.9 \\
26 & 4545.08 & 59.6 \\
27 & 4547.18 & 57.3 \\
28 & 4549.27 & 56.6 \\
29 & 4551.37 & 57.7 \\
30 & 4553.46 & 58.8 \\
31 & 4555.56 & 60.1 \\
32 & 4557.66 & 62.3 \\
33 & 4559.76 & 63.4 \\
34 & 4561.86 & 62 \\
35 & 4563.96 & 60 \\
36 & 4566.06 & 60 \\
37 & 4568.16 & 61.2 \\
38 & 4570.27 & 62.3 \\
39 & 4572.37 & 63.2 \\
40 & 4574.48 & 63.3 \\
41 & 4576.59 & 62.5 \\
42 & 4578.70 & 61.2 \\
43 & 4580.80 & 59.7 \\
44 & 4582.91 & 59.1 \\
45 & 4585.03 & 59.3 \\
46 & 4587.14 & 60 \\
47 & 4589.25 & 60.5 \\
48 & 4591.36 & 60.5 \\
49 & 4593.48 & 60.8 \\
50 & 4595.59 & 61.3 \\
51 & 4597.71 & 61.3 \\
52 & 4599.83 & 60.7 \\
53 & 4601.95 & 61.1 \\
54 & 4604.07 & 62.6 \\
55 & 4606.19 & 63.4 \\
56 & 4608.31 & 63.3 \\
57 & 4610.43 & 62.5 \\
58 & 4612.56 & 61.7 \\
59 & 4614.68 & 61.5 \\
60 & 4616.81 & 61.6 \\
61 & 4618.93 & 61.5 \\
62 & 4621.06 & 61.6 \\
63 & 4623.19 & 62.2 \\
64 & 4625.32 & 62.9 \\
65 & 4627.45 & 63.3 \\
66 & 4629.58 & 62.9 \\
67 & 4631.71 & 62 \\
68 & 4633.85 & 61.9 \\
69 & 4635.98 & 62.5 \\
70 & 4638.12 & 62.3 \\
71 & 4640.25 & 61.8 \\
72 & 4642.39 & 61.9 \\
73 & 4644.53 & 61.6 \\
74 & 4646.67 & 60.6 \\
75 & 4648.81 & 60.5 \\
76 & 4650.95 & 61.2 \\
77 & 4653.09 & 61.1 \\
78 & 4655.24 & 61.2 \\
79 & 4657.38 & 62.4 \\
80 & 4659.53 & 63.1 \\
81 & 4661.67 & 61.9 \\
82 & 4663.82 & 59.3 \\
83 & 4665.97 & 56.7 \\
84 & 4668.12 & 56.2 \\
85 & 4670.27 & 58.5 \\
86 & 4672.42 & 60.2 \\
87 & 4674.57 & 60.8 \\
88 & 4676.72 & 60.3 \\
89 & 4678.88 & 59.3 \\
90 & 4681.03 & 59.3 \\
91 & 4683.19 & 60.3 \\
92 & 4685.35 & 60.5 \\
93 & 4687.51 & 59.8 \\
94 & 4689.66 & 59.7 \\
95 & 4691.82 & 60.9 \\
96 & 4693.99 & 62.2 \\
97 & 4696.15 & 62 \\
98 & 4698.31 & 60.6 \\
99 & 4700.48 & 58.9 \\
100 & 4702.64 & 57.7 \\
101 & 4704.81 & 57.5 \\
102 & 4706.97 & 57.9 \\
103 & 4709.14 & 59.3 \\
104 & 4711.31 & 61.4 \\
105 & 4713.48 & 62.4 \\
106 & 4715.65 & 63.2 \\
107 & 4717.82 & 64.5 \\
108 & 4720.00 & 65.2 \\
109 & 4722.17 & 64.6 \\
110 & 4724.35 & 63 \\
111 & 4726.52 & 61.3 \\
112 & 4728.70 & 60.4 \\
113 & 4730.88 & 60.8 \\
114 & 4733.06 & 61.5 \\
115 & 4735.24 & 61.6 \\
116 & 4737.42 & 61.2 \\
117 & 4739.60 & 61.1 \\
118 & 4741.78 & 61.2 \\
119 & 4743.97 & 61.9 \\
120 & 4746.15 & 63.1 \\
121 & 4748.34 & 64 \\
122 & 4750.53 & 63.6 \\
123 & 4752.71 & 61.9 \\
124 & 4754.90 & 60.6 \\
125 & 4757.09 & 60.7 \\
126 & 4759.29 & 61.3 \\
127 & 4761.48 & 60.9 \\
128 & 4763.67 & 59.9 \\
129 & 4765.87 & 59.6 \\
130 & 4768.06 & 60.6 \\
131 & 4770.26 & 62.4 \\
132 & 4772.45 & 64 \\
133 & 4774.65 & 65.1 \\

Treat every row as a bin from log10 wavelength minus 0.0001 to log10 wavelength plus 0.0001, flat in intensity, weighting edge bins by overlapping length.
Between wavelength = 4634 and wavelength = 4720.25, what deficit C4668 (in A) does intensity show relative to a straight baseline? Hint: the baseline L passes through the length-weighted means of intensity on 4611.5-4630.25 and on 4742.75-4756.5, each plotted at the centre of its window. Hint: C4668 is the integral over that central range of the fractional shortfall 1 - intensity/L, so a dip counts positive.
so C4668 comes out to 2.3 A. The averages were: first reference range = 62.1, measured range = 60.6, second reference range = 62.4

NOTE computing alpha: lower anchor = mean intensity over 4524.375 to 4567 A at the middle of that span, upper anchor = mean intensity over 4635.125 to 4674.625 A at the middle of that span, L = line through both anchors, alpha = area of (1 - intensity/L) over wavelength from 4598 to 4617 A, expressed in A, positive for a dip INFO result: -0.7 A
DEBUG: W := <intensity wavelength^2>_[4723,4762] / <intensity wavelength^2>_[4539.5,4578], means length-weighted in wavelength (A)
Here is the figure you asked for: 1.10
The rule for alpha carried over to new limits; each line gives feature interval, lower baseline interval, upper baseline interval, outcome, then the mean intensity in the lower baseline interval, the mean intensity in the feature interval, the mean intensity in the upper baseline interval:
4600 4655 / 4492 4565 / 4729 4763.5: -1.0 A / 60.2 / 61.9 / 61.6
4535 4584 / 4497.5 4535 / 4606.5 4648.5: 0.5 A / 60.4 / 60.5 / 62.1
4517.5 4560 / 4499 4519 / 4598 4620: 2.6 A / 62.9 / 58.8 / 62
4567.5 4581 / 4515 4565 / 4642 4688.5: -0.6 A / 59.2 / 62.1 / 60.3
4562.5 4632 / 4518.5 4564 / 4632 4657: -1.3 A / 59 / 61.6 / 61.5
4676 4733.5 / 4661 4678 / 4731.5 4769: -0.7 A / 59.2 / 60.9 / 61.5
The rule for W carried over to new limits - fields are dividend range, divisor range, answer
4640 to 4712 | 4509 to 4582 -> 1.06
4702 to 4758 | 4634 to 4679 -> 1.05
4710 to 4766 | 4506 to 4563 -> 1.13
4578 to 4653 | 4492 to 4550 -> 1.07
